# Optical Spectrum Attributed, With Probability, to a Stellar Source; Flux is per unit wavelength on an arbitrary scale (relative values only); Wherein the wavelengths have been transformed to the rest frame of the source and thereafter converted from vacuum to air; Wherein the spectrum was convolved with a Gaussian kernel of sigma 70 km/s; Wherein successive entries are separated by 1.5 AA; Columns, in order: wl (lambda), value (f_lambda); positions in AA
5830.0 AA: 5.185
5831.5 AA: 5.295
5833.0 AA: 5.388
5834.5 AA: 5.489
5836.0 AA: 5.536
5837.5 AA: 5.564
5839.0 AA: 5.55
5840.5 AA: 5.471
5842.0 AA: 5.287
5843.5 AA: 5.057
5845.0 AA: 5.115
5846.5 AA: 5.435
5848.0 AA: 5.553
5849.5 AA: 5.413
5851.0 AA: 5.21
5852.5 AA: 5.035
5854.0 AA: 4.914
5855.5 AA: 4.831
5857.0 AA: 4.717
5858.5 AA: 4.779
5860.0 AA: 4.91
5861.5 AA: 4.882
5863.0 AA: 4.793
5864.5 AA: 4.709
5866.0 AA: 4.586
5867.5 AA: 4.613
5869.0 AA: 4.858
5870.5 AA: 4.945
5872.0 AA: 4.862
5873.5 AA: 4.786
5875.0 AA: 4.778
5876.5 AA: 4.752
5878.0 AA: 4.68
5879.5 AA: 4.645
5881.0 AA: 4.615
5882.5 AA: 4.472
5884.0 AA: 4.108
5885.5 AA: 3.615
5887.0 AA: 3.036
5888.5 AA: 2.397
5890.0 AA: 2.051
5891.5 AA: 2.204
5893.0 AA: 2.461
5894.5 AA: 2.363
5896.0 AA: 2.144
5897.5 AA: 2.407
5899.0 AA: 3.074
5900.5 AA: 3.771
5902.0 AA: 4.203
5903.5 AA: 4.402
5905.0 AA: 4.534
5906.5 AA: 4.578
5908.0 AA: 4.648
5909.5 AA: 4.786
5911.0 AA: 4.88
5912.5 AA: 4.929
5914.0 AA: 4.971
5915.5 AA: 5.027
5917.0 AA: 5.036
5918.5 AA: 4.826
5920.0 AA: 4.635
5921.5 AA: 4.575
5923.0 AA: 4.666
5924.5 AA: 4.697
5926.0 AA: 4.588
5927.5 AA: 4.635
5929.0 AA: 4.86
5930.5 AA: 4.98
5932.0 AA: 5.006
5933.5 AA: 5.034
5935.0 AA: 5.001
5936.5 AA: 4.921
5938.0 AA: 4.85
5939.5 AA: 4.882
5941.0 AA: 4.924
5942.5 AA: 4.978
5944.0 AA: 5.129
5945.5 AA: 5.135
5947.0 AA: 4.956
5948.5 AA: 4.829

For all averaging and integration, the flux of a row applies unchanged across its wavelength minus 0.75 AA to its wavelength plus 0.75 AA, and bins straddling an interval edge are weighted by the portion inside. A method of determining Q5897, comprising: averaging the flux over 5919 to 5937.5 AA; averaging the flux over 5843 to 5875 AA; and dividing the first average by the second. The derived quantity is 1.0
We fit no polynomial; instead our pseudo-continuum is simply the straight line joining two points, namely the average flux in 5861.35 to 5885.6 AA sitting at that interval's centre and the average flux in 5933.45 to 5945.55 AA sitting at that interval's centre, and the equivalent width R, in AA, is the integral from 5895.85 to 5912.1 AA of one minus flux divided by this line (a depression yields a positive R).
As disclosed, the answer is 2.6 AA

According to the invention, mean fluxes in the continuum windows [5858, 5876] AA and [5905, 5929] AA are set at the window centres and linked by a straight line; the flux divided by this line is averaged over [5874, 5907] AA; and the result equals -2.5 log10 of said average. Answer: 0.31 mag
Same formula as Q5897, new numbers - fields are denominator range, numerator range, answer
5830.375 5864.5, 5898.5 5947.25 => 0.91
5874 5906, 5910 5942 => 1.36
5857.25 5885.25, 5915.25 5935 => 1.03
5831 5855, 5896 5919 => 0.81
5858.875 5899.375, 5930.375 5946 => 1.27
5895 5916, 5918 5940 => 1.16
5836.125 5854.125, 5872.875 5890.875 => 0.75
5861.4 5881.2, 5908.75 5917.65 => 1.04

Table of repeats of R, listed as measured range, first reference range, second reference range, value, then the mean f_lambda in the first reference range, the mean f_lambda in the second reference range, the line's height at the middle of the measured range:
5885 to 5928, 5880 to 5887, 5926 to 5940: 5.41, 4.09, 4.89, 4.46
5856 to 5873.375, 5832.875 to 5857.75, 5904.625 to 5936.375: 1.22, 5.27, 4.81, 5.15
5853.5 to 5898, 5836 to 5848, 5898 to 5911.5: 6.97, 5.38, 4.27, 4.78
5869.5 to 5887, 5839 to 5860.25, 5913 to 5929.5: 1.72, 5.14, 4.78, 5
